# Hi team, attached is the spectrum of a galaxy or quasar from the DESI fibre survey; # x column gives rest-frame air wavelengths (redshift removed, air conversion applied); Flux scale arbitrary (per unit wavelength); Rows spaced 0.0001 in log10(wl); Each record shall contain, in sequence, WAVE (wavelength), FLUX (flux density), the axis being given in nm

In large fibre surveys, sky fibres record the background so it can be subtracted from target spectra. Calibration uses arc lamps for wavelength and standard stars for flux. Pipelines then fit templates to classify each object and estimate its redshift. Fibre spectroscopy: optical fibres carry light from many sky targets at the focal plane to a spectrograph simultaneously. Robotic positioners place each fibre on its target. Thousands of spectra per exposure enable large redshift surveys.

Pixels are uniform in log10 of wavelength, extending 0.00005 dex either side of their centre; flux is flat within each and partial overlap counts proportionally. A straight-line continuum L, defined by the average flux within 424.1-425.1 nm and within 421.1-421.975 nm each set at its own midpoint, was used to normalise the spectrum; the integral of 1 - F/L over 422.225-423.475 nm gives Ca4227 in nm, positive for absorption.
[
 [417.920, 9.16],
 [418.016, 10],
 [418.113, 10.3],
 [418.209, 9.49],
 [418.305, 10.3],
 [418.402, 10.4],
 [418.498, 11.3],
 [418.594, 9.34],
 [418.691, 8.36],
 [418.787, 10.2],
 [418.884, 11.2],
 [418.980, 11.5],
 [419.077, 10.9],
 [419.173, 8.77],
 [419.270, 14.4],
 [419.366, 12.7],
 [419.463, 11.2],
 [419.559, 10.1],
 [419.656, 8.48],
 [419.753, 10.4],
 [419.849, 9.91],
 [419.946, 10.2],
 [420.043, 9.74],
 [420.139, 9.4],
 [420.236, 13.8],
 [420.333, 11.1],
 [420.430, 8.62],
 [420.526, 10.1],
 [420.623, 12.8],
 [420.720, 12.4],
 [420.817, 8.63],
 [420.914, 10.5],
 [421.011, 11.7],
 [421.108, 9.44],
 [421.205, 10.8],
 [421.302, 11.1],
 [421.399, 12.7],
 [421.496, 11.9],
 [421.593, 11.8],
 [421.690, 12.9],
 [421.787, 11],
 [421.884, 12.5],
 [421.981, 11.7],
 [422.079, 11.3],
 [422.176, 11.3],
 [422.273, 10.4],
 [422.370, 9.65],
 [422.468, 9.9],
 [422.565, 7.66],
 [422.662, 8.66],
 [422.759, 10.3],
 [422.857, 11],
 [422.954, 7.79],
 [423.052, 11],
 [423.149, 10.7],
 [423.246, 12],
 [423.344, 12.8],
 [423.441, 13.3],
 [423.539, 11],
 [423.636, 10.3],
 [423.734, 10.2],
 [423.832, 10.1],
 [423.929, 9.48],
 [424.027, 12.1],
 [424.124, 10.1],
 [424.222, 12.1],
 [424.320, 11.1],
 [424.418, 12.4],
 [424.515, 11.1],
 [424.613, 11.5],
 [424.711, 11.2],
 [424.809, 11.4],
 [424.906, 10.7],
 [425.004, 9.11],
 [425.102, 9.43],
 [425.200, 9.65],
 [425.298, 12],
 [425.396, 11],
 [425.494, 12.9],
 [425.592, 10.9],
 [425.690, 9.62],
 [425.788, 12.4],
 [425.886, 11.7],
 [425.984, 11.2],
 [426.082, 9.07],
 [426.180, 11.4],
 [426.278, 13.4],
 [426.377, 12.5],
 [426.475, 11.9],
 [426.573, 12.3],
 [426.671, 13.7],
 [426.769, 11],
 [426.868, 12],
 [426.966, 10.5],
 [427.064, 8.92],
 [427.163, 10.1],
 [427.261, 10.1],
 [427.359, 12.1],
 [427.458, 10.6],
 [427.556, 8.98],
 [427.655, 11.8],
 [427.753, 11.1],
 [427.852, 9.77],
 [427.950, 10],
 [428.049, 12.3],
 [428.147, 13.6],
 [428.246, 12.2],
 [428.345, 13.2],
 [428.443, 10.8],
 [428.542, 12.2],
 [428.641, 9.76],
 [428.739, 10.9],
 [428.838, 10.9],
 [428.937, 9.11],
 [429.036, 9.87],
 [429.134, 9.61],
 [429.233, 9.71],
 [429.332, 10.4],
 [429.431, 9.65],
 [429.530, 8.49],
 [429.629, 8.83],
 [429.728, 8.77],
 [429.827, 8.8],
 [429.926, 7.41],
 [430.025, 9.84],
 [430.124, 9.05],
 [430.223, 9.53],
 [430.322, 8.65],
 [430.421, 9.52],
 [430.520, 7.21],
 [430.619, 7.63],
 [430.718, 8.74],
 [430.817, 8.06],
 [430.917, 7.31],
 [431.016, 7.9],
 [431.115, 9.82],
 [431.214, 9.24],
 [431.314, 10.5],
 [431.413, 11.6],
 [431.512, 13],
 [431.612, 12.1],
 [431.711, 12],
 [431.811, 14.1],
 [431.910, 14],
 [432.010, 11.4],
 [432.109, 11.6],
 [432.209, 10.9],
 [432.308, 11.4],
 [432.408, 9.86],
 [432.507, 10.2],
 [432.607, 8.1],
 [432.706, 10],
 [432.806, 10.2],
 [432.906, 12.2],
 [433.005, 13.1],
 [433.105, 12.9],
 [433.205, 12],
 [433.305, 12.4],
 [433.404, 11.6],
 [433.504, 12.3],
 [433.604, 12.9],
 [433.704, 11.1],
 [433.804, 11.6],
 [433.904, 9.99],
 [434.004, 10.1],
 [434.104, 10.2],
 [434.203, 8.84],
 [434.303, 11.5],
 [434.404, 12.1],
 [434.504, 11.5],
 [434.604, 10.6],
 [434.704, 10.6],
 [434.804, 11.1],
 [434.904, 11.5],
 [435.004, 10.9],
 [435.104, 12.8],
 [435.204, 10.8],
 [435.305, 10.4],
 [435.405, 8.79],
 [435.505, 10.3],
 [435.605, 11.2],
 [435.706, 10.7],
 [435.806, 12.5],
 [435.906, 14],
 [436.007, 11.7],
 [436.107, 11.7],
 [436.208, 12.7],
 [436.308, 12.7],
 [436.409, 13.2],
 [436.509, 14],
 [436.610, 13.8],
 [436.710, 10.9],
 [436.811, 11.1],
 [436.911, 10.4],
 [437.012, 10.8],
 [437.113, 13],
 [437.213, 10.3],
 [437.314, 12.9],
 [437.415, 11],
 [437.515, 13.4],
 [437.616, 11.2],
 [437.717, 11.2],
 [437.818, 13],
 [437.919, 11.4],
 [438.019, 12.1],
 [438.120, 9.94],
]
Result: 0.11 nm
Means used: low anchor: 11.7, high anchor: 11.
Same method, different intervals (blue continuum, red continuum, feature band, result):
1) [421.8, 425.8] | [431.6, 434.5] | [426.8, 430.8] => 0.38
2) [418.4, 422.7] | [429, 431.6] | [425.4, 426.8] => -0.26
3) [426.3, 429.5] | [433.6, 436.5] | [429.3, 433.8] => 0.32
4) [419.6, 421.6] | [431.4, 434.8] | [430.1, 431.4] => 0.29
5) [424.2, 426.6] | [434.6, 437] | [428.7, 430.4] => 0.30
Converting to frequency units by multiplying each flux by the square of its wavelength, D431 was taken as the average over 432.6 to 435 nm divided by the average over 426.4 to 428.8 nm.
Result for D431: 1.03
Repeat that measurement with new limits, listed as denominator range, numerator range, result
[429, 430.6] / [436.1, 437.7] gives 1.38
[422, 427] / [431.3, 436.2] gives 1.08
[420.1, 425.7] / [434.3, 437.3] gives 1.13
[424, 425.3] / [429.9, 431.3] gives 0.81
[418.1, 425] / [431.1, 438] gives 1.13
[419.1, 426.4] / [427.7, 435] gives 1.01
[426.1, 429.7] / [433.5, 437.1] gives 1.09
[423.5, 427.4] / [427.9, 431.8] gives 0.92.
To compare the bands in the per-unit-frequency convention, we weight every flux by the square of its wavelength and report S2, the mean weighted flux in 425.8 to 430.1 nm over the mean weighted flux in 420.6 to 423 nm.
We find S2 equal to 1.02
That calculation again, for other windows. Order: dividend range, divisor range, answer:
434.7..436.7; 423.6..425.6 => 1.14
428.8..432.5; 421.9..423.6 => 0.97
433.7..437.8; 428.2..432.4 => 1.16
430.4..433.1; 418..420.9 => 1.05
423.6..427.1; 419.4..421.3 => 1.08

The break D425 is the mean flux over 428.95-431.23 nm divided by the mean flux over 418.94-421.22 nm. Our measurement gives 0.83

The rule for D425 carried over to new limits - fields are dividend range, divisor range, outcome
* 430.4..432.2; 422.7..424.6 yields 0.94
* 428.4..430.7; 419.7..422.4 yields 0.85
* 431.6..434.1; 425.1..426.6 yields 1.01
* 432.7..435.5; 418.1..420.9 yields 1.06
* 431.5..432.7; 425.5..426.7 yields 0.98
